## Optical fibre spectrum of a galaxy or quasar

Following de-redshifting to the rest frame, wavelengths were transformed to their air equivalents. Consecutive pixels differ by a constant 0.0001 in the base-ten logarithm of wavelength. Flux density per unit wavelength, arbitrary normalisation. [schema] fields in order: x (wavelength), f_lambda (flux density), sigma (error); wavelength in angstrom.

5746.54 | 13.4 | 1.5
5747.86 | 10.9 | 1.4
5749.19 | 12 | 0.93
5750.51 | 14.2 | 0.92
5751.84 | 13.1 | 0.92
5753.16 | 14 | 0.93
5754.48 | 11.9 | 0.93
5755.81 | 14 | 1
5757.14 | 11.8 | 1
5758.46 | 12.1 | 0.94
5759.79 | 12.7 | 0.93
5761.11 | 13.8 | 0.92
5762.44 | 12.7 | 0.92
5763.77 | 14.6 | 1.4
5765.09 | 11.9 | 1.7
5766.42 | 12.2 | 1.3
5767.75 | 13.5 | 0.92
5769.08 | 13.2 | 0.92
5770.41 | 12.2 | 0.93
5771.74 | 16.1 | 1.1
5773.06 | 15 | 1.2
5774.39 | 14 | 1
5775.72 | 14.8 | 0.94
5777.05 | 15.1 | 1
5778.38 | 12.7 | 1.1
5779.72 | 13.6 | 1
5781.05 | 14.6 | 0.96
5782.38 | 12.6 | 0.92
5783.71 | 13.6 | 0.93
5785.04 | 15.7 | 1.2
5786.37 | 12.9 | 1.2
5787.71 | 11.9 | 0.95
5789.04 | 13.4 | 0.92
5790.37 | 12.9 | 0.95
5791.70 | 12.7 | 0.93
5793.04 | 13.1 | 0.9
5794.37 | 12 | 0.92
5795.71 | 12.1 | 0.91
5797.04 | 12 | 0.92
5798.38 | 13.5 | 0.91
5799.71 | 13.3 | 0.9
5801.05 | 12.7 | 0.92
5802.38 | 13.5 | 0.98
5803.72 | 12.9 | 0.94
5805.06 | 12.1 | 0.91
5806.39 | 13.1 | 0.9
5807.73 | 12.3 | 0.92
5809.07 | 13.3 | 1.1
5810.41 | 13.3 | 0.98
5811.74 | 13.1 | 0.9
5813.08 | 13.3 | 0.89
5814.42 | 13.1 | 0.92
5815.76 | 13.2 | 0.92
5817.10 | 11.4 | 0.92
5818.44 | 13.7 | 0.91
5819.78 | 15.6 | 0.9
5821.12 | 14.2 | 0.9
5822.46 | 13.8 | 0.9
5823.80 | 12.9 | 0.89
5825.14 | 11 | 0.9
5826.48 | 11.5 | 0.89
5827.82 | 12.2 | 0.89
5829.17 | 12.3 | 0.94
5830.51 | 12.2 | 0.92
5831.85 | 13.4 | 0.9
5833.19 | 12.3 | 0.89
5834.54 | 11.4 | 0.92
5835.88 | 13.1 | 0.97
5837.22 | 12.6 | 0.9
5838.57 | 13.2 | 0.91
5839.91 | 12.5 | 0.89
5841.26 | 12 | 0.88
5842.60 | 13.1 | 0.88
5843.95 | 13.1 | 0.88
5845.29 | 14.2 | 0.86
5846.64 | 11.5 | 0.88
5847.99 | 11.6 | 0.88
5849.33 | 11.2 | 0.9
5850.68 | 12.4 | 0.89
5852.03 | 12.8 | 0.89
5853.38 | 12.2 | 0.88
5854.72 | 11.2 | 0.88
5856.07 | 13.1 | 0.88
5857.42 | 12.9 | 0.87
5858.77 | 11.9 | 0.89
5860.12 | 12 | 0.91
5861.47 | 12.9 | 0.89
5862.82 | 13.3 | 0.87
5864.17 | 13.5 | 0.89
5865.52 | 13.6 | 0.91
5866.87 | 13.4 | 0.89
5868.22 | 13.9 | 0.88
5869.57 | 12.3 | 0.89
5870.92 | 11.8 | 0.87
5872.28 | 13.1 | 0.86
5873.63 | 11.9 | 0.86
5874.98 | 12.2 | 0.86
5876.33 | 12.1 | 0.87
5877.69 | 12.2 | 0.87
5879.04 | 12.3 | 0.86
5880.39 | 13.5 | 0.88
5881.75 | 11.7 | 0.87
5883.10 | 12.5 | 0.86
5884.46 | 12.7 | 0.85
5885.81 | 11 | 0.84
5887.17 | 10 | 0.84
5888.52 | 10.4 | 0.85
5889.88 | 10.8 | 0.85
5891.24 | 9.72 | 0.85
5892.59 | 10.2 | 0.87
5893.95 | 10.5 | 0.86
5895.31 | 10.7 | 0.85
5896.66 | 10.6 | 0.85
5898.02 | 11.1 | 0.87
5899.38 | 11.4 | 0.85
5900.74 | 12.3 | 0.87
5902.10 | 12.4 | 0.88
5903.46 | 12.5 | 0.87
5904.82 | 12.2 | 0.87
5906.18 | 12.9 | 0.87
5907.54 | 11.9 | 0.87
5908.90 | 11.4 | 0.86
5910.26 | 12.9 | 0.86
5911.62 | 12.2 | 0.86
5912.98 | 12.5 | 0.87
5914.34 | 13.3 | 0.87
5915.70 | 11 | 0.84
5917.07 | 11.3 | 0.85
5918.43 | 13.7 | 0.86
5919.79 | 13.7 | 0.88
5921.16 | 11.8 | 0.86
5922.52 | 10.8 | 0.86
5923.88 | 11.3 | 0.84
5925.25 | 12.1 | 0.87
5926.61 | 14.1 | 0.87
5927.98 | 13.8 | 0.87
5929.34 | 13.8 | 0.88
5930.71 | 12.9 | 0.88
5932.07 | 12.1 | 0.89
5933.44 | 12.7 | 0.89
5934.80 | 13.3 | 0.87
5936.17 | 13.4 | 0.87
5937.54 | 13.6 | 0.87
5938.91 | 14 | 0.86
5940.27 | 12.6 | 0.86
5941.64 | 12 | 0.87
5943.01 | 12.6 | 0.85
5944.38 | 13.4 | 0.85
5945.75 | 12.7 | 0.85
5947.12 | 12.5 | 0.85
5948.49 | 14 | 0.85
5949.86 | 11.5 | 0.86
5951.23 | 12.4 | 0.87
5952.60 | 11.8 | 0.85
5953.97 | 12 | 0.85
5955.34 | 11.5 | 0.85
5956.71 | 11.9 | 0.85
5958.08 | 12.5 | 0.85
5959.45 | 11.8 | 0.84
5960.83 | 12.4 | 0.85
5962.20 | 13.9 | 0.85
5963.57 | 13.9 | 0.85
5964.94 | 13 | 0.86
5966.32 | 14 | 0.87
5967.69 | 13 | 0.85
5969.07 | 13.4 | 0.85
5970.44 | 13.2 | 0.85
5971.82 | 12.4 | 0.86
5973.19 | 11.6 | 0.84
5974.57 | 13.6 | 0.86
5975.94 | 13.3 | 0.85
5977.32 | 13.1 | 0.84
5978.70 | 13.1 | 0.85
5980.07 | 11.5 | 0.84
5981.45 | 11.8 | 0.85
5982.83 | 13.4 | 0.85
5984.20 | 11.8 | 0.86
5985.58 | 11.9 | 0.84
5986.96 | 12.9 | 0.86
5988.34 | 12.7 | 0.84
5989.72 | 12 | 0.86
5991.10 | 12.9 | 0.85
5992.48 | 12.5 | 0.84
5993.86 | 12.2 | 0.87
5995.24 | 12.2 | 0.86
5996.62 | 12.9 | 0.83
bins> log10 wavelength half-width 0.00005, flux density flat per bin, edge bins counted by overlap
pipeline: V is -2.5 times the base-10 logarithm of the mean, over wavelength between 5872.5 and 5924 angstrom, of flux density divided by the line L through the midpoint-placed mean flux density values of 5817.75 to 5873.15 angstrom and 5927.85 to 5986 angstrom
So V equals 0.08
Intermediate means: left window 12.7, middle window 11.8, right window 12.8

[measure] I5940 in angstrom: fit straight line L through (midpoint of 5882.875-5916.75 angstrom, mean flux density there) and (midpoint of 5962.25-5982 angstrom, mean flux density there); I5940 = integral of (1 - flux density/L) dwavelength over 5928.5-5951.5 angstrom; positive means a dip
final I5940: -1.1 angstrom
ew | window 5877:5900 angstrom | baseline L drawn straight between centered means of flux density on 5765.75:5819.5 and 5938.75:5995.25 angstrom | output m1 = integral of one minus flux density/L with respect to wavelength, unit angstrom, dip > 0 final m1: 3.0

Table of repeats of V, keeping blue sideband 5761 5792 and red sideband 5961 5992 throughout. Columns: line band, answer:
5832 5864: 0.07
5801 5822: 0.02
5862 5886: 0.05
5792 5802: 0.07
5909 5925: 0.07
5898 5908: 0.08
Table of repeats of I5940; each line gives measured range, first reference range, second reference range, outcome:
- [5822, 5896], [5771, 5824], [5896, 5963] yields 4.3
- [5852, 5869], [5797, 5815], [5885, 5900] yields -2.0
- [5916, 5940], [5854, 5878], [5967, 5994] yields -0.4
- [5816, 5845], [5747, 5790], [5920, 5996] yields 0.8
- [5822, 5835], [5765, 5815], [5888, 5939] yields 0.6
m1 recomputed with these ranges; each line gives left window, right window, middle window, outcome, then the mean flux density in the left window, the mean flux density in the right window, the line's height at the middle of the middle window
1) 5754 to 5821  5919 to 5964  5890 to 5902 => 1.83 angstrom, 13.2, 12.7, 12.8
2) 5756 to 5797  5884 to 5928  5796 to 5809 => 0.17 angstrom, 13.3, 11.8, 13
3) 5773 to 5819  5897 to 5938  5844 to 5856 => 0.59 angstrom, 13.2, 12.5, 12.9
